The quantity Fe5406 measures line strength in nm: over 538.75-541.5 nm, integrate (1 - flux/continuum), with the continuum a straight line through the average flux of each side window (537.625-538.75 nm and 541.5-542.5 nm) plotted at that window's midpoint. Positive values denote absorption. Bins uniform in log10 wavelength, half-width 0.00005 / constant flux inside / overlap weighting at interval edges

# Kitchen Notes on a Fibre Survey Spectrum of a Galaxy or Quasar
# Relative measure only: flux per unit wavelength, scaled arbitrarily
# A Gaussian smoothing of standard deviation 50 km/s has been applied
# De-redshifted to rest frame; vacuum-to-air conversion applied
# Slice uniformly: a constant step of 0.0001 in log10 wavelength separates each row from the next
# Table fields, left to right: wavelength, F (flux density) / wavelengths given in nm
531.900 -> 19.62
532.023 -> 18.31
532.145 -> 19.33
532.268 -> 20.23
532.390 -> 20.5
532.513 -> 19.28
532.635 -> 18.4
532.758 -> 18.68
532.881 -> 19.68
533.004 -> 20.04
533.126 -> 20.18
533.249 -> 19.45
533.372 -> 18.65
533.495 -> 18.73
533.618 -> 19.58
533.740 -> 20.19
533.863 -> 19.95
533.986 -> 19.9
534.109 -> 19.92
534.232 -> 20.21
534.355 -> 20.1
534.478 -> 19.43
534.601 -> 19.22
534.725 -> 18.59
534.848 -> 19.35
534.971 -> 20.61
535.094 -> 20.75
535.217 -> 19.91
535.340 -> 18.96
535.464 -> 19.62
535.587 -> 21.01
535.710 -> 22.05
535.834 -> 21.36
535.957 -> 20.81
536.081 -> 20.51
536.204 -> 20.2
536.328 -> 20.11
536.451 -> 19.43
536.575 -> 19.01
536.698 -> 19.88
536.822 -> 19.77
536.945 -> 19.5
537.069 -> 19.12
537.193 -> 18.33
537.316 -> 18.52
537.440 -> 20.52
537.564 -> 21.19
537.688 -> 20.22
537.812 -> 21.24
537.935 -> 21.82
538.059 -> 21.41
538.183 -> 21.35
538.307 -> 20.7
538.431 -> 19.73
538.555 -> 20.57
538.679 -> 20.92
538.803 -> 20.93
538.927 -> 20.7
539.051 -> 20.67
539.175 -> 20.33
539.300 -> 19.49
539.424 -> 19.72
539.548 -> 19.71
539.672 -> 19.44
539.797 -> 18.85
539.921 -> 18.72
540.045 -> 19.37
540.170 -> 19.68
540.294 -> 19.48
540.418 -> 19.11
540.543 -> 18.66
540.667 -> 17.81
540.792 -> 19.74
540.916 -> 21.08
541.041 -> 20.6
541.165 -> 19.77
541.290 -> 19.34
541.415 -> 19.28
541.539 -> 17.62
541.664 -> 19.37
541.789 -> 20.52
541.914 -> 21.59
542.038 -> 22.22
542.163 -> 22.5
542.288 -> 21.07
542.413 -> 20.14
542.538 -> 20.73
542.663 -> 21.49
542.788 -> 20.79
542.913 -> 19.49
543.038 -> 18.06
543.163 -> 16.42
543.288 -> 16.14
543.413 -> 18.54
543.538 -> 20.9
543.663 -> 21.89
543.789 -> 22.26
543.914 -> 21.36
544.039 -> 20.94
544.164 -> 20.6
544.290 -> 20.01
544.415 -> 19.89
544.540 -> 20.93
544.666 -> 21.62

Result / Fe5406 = 0.15 nm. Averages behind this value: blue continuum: 20.9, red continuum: 20.7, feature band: 19.6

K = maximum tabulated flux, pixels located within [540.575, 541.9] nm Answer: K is 21.08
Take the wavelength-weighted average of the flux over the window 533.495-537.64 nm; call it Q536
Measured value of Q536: 19.9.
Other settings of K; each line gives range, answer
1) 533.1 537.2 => 22.05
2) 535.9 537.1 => 20.81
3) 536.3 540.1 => 21.82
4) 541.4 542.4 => 22.5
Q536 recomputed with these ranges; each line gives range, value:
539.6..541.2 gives 19.4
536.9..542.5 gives 20.1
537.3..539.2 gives 20.7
